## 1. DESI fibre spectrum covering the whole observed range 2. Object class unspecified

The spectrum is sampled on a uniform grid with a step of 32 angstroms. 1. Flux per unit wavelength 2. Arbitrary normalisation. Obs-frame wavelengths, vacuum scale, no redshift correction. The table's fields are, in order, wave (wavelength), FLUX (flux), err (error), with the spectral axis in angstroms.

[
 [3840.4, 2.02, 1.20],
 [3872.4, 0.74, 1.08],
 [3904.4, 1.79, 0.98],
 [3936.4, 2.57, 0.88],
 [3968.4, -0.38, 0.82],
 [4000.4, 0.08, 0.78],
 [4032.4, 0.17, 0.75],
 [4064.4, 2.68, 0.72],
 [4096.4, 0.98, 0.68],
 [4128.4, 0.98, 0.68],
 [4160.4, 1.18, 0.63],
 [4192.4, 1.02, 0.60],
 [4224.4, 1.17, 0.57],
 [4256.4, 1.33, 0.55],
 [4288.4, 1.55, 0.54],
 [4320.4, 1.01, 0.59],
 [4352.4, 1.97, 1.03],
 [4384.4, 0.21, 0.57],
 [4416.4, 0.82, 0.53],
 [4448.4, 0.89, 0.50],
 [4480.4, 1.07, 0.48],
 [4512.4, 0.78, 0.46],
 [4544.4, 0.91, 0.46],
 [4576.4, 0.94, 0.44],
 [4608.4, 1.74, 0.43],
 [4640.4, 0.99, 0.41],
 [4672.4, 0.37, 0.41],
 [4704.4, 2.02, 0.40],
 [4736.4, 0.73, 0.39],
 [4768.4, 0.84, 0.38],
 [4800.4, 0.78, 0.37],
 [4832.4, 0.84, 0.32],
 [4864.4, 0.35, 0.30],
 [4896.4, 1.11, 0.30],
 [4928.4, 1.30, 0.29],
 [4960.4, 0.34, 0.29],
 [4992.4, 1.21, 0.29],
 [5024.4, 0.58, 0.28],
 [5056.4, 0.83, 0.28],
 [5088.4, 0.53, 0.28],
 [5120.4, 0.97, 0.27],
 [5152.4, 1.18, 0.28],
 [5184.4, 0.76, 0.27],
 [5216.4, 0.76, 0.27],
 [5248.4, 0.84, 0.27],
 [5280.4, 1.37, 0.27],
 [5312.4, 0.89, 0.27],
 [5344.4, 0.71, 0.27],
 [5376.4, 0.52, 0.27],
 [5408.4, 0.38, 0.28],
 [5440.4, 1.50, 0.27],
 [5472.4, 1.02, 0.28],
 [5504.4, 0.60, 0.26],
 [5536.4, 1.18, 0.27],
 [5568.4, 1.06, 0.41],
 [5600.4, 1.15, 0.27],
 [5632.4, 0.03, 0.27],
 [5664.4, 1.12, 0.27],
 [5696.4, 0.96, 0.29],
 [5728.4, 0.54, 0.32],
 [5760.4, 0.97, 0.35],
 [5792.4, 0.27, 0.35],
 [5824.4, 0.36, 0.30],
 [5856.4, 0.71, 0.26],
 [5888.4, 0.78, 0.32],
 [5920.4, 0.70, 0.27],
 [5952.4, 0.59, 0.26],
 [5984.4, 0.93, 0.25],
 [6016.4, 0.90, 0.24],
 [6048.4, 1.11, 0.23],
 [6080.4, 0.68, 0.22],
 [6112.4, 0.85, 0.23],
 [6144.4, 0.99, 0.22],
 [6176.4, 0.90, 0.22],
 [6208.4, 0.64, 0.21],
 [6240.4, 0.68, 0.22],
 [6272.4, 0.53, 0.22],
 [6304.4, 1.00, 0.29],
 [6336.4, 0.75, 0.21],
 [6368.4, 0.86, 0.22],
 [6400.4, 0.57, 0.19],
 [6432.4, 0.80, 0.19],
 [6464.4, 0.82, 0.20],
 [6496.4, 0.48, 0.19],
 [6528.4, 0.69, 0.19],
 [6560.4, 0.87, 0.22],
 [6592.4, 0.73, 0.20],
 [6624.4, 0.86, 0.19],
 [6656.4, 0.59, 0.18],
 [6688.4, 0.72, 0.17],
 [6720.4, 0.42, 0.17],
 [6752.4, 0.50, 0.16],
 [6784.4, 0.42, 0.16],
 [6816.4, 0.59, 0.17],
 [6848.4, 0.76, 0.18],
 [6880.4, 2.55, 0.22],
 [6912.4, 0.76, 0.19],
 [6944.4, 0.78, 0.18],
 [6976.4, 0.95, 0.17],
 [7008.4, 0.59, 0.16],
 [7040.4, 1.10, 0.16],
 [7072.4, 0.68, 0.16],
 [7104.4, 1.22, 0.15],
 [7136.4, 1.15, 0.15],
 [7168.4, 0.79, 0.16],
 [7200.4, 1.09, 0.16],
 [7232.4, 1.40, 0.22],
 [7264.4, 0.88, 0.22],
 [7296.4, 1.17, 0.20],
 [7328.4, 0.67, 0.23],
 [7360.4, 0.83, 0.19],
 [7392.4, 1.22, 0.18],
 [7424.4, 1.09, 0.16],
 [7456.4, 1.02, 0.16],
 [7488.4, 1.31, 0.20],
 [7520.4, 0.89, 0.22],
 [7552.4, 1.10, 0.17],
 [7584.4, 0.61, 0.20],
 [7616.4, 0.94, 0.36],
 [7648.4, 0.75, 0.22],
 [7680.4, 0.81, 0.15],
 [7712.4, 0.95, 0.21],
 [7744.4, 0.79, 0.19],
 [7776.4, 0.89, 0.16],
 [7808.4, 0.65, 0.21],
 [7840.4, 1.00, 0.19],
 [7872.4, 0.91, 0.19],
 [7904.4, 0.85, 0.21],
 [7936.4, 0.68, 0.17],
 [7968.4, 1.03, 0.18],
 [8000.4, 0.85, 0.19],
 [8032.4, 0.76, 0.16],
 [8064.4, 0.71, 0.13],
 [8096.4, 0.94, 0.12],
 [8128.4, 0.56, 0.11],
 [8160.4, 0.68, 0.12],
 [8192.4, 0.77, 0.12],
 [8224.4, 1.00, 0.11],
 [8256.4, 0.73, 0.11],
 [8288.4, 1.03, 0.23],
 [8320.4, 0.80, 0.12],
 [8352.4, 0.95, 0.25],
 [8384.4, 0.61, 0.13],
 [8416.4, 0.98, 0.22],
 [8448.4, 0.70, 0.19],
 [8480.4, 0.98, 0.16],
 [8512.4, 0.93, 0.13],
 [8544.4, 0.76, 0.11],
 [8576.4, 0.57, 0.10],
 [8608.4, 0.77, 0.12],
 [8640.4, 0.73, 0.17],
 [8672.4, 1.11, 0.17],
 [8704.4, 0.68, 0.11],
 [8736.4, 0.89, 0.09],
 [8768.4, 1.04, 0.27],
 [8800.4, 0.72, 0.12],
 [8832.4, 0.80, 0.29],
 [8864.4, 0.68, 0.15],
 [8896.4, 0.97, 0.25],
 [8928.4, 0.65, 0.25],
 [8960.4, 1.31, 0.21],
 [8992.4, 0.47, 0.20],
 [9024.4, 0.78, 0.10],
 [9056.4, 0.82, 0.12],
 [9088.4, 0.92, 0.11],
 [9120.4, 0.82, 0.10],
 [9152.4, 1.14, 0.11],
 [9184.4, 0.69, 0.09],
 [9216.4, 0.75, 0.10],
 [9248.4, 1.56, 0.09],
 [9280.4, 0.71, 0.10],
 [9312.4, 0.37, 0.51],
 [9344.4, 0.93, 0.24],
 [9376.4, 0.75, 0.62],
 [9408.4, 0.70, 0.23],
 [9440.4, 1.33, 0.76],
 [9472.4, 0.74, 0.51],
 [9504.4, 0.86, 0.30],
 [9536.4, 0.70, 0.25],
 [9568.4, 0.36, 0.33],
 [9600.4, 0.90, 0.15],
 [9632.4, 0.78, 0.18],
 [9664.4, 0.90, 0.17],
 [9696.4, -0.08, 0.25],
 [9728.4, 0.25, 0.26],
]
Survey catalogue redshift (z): 0.845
